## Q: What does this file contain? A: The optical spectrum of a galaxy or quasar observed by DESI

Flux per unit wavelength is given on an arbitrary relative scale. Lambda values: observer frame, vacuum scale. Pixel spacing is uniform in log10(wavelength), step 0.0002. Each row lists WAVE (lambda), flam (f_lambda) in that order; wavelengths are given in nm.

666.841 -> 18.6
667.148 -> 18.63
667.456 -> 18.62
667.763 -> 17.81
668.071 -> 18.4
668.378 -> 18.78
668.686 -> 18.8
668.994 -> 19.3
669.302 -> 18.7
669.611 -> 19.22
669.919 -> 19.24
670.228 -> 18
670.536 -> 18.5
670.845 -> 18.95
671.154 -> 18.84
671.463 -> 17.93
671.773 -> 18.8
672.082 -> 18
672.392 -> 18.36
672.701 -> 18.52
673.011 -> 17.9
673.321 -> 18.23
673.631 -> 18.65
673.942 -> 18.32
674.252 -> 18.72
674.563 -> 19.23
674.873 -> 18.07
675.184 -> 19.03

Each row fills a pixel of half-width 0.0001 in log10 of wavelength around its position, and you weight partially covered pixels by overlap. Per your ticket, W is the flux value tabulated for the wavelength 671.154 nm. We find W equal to 18.84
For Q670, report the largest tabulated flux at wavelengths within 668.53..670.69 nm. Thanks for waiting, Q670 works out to 19.3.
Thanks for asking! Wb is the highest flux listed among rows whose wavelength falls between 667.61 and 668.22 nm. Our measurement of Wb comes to 18.4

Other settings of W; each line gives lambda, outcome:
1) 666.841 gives 18.6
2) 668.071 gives 18.4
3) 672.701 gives 18.52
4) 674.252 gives 18.72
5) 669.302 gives 18.7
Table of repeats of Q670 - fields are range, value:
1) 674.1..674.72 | 19.23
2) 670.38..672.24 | 18.95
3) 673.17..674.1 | 18.65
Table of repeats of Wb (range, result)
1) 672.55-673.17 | 18.52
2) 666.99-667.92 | 18.63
